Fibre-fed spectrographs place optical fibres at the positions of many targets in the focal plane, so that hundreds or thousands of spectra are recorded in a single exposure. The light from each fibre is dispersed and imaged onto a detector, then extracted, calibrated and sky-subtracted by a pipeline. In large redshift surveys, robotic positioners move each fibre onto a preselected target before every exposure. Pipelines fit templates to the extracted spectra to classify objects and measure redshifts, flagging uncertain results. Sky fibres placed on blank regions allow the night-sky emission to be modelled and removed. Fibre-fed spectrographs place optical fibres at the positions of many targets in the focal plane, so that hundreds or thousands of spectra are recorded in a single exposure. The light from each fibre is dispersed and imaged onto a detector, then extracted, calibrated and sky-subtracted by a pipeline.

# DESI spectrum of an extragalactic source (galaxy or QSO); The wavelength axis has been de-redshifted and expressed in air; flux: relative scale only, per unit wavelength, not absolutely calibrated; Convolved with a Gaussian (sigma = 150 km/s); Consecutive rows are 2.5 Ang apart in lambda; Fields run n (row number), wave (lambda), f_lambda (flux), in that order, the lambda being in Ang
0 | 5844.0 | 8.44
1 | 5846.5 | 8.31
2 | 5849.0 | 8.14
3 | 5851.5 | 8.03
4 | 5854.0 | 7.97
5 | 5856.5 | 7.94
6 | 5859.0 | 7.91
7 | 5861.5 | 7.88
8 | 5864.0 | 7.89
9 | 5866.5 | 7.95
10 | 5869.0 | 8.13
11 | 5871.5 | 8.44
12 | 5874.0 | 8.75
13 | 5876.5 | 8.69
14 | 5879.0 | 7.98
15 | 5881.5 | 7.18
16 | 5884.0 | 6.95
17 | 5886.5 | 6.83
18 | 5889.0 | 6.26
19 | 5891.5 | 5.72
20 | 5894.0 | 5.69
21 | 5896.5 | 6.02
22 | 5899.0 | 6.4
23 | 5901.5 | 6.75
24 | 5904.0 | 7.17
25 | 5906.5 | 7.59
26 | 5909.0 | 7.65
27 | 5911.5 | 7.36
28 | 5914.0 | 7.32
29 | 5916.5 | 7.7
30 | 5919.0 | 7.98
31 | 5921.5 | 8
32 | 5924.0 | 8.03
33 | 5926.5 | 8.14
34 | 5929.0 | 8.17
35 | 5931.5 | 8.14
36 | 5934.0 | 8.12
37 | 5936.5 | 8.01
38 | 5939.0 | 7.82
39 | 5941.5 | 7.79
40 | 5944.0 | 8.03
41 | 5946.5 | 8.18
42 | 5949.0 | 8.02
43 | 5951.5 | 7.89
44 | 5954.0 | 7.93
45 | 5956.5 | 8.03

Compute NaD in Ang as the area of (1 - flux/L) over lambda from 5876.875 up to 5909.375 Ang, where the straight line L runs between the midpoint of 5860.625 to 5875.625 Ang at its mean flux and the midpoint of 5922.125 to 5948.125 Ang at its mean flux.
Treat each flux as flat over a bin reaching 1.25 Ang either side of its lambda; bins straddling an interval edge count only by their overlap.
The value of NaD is 5.29 Ang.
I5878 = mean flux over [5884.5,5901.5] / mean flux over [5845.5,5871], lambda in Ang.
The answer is 0.8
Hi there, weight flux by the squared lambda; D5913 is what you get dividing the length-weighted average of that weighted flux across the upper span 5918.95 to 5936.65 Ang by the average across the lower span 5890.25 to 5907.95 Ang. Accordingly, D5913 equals 1.26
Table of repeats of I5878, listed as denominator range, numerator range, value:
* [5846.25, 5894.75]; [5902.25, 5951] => 1.03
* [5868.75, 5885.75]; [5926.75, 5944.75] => 1.01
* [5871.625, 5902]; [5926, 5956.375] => 1.15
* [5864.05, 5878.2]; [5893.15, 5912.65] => 0.82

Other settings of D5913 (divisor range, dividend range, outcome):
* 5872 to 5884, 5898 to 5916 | 0.91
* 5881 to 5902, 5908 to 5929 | 1.23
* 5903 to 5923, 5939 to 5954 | 1.06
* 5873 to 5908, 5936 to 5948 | 1.16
